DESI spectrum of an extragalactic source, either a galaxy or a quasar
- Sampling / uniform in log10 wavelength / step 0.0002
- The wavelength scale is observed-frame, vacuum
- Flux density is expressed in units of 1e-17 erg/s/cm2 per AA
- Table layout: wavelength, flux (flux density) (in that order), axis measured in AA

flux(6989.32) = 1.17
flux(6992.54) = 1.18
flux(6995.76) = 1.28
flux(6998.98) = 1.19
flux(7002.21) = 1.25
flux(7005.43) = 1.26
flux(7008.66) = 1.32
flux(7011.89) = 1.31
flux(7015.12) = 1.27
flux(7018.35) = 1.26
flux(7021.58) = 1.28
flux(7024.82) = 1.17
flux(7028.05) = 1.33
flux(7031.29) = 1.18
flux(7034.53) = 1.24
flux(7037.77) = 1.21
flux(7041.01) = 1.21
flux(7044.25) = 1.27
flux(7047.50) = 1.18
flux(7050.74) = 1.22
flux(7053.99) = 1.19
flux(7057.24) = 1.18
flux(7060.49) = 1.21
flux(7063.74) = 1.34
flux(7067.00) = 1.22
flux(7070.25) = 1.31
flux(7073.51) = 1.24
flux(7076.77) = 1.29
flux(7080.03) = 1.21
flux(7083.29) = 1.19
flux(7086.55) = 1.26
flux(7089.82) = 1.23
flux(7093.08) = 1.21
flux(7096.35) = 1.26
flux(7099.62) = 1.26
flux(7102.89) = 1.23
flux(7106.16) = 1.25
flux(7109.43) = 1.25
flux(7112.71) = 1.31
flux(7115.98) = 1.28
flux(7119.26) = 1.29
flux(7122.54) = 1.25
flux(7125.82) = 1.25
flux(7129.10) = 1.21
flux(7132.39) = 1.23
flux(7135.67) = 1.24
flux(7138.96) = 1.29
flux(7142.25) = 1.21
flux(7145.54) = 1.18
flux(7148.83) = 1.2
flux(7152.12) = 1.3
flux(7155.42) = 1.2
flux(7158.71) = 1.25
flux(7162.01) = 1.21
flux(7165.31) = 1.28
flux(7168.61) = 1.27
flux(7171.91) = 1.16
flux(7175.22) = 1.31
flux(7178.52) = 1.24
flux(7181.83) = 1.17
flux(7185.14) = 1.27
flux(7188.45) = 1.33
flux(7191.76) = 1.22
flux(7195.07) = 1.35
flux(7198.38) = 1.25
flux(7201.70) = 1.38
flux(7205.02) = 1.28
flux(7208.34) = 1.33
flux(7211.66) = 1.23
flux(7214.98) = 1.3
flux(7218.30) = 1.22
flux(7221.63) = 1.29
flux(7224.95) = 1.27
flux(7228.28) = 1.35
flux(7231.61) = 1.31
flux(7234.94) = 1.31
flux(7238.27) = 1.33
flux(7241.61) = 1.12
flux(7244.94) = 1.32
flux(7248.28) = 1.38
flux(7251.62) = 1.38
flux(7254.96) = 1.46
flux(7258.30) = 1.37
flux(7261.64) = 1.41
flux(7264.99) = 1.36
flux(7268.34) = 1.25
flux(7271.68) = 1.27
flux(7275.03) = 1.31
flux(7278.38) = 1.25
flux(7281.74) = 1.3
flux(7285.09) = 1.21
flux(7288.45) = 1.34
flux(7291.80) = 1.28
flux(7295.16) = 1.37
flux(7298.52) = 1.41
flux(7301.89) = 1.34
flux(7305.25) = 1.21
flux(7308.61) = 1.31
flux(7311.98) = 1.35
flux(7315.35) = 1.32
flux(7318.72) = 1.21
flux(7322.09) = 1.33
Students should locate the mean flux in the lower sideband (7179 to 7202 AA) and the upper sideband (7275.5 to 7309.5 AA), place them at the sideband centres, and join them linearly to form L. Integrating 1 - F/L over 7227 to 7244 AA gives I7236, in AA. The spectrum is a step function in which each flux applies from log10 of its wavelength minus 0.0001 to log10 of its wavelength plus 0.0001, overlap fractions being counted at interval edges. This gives 0.0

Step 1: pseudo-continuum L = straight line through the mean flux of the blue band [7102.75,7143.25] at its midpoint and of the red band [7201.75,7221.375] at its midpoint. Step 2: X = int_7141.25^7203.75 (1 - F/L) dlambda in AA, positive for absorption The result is 0.9 AA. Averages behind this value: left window 1.25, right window 1.28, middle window 1.25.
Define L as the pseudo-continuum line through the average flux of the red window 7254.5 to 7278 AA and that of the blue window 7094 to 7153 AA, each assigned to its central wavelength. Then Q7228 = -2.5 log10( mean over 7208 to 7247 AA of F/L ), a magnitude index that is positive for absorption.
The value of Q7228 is 0.03 mag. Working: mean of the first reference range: 1.25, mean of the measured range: 1.28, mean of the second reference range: 1.34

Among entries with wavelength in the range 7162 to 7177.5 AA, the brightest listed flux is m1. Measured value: 1.31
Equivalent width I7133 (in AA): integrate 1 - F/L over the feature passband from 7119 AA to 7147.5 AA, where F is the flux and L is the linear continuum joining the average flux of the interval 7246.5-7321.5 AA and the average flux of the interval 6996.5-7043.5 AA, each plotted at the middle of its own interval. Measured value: 1.00 AA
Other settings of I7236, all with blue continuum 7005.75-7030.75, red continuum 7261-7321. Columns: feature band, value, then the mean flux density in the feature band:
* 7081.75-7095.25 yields 0.59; 1.22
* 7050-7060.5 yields 0.65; 1.2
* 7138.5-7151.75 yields 0.67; 1.22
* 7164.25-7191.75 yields 0.84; 1.25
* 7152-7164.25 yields 0.51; 1.23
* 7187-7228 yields 0.15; 1.29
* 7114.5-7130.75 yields 0.36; 1.26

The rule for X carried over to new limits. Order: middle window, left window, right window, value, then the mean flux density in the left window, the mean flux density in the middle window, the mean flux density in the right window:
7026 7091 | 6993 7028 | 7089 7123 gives 1.21 AA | 1.26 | 1.24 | 1.26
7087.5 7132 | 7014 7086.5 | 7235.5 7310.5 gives 0.23 AA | 1.24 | 1.25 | 1.32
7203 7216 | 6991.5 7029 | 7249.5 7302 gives 0.26 AA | 1.26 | 1.29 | 1.33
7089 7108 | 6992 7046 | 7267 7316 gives 0.35 AA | 1.25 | 1.24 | 1.3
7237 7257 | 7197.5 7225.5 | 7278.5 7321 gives -0.63 AA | 1.28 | 1.33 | 1.3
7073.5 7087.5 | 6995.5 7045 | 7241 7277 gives 0.39 AA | 1.25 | 1.24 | 1.34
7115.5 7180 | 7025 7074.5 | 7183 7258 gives 1.63 AA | 1.23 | 1.24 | 1.3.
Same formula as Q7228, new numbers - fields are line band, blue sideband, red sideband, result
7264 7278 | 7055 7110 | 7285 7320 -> 0.01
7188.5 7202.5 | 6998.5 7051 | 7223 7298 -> 0.00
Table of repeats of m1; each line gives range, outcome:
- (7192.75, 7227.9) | 1.38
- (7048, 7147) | 1.34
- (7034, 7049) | 1.27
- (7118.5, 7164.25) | 1.3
